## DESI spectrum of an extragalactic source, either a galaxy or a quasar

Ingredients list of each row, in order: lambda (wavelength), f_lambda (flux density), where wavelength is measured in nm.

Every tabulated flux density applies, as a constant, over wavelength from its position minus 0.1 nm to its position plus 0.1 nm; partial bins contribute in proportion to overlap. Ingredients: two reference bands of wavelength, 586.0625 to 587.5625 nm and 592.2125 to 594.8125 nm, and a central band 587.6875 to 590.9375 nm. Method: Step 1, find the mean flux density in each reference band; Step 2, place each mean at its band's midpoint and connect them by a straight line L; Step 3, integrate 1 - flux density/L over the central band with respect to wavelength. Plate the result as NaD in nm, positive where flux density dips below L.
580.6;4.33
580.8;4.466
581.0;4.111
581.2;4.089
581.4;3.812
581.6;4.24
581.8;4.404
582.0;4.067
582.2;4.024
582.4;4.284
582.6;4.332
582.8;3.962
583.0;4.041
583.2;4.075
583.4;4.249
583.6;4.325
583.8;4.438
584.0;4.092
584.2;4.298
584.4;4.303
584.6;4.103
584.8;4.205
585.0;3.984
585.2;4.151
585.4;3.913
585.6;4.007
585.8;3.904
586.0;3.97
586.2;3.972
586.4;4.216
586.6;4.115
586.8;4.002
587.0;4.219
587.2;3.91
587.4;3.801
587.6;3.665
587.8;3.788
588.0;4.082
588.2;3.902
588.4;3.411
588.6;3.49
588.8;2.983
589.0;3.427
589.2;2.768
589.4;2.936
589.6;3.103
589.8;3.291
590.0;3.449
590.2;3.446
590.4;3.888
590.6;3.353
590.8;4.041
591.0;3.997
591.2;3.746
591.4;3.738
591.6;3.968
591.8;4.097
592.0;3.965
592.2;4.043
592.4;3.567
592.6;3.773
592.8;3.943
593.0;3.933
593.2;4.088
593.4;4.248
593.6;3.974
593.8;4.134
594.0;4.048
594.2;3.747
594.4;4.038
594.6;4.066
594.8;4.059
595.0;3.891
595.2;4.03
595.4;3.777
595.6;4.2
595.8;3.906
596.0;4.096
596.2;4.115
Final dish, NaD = 0.43 nm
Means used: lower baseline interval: 4.02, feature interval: 3.47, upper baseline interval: 3.97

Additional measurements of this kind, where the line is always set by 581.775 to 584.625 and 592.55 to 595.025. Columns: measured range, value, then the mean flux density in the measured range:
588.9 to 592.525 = 0.407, 3.6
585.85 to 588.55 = 0.135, 3.92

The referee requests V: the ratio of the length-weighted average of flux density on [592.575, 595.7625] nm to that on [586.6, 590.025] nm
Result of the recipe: 1.1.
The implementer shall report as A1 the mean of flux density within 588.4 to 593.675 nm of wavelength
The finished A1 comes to 3.66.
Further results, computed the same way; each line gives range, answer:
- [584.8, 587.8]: 3.99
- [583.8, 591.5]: 3.79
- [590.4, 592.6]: 3.85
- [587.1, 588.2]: 3.85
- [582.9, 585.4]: 4.18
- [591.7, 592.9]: 3.9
